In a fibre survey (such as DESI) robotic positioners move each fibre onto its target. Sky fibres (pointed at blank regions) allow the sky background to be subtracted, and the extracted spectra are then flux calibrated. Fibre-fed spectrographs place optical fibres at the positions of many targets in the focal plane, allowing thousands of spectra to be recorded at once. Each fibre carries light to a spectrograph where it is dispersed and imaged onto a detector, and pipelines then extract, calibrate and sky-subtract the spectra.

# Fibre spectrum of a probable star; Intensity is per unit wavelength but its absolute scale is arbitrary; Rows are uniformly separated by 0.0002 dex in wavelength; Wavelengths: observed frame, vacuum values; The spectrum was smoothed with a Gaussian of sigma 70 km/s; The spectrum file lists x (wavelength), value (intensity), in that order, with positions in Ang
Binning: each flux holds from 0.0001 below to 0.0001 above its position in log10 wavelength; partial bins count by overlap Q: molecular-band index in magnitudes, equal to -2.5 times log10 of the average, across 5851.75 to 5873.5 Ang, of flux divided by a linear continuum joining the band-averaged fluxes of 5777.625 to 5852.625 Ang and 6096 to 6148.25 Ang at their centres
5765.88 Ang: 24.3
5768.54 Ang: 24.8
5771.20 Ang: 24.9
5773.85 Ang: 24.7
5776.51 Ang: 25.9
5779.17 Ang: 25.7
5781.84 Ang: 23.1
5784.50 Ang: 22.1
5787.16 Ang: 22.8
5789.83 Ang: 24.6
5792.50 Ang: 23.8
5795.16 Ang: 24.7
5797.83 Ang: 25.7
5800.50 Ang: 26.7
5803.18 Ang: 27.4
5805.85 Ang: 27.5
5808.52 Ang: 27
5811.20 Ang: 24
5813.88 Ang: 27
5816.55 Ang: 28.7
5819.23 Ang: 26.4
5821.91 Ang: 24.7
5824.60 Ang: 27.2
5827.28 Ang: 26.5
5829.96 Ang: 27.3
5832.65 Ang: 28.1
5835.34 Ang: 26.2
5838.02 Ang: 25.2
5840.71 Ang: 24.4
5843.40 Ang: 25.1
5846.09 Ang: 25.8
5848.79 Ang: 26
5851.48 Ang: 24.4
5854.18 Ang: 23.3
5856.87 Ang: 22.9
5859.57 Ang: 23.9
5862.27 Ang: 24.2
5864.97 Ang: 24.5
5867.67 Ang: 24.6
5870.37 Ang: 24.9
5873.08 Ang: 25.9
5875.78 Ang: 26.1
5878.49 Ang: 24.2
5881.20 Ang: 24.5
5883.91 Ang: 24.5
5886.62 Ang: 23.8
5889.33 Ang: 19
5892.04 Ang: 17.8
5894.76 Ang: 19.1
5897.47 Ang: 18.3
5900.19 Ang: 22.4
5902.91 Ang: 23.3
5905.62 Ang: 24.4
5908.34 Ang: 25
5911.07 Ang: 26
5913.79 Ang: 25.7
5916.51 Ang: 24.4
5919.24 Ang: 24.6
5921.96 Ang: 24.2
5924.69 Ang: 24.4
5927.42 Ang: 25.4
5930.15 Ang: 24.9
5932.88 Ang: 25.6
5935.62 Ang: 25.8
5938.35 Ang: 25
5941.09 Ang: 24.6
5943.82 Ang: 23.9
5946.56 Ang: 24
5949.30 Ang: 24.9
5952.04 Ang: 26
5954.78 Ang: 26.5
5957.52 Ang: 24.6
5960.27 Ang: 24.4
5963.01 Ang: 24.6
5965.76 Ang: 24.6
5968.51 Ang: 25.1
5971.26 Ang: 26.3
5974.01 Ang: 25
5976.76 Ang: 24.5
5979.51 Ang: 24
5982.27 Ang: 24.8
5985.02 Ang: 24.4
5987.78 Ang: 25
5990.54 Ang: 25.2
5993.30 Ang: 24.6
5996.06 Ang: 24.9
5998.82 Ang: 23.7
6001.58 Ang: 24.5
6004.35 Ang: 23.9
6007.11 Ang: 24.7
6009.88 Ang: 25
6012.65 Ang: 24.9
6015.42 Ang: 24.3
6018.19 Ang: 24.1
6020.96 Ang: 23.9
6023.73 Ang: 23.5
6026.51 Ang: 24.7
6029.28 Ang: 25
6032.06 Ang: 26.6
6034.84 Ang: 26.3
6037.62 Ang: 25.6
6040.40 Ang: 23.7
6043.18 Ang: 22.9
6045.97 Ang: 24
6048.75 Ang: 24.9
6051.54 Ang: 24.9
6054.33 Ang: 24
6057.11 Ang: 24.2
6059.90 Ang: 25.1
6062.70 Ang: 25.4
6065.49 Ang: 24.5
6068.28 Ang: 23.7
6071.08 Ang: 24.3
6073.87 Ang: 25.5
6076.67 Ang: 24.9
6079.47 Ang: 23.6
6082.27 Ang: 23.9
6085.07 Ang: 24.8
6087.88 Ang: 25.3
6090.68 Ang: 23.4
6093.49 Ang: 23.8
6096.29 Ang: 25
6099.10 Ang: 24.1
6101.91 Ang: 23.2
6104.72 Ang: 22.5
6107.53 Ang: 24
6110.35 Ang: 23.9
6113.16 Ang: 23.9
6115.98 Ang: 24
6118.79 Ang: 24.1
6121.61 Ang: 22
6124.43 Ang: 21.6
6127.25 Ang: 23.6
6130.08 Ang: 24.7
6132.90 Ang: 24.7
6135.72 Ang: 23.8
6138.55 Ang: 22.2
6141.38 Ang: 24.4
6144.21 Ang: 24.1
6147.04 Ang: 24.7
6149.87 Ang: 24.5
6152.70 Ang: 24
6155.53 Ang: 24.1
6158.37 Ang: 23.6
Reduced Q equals 0.05 mag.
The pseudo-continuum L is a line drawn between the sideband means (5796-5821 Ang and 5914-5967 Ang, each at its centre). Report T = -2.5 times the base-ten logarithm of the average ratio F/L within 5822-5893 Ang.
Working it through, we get 0.06 mag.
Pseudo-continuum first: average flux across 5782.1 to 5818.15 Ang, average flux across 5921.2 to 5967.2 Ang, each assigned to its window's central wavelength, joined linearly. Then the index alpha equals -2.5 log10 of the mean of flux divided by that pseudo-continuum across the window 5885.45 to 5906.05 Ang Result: 0.20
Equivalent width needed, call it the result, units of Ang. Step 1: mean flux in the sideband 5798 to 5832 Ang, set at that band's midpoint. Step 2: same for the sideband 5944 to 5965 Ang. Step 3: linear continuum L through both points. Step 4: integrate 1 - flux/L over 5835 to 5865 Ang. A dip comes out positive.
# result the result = 1.9 Ang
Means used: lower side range 26.7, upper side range 24.9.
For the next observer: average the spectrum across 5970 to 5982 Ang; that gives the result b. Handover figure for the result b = 24.9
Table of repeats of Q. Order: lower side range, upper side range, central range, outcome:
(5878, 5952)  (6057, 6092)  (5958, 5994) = -0.03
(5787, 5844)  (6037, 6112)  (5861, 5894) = 0.09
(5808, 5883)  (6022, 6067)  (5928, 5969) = 0.00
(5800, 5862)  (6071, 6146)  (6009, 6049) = -0.01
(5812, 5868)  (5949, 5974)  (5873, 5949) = 0.07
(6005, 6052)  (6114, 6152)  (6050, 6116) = 0.00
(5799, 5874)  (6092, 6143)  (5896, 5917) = 0.07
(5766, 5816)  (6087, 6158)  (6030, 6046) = -0.03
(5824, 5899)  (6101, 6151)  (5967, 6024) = -0.03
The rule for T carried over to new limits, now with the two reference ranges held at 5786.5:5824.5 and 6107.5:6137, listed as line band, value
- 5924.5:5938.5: -0.01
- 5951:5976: -0.02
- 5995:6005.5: 0.01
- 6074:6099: -0.02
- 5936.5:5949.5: 0.02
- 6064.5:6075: -0.02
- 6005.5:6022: 0.00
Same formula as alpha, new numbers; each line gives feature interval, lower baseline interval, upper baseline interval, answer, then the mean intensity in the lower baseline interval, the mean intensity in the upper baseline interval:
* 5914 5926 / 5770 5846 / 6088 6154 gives 0.02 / 25.6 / 23.8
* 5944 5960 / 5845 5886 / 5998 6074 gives -0.02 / 24.6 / 24.6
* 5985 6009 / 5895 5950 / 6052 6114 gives -0.01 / 24.2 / 24.2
